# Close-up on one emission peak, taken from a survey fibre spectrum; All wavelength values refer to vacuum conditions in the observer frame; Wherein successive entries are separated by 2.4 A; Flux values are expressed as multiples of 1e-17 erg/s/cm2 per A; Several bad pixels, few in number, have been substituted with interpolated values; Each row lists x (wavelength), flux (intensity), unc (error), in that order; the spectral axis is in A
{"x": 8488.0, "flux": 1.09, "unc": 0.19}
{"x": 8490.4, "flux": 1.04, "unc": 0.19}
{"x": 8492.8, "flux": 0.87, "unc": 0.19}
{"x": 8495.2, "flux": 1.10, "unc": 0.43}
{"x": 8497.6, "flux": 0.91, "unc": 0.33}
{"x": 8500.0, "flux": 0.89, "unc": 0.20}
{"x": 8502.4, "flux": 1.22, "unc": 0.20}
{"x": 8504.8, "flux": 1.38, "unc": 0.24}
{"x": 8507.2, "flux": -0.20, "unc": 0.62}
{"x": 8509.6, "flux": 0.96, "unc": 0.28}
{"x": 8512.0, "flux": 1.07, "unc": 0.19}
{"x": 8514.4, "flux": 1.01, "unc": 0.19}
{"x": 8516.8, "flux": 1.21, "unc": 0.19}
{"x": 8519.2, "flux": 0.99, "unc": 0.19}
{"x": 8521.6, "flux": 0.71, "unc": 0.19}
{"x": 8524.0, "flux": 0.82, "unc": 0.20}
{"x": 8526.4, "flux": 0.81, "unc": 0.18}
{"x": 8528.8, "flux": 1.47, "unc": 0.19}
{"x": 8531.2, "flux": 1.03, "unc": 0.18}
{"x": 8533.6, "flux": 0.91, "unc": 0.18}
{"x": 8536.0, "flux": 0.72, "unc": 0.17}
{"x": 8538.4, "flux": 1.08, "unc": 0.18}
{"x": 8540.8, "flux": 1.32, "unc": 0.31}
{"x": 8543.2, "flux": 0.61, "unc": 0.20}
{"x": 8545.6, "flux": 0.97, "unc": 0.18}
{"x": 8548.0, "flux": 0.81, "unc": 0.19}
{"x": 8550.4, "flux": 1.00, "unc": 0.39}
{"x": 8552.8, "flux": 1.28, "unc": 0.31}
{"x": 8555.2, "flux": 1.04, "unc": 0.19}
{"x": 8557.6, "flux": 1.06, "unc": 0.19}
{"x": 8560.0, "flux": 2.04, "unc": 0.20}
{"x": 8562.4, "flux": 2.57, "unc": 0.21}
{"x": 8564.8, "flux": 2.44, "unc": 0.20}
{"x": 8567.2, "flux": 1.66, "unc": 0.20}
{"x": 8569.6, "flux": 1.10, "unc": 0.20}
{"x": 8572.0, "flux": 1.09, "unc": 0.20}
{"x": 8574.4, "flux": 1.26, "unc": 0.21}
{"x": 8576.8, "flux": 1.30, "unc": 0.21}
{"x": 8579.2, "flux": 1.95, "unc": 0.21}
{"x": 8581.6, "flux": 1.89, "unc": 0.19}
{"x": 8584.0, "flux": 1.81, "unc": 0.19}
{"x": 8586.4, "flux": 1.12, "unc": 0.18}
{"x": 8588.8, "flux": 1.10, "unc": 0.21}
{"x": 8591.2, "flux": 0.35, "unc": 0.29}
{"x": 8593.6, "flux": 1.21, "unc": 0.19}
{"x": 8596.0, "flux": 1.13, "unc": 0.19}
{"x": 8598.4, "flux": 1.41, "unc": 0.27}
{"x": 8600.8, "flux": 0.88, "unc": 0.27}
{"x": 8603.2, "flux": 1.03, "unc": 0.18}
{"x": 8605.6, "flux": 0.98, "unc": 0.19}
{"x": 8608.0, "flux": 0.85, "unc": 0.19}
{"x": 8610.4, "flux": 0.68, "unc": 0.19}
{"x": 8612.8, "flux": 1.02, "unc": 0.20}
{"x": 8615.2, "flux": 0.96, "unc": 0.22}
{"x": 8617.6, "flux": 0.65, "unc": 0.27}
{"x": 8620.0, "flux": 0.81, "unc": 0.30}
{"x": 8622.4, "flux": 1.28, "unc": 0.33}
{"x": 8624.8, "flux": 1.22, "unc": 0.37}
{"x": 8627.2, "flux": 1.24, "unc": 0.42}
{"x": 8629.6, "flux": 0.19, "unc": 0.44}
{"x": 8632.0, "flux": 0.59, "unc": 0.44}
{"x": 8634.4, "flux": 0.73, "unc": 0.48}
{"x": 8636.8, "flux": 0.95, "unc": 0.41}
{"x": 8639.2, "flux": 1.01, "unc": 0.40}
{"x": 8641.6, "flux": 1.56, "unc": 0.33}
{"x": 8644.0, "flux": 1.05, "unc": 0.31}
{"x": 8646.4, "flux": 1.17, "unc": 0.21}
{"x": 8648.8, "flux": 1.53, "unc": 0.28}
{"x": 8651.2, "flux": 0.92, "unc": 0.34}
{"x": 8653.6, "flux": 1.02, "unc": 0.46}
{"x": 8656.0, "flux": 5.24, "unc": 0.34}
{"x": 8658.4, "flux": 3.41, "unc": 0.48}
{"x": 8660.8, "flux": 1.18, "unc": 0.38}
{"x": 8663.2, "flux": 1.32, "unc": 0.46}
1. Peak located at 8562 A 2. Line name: [S II]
